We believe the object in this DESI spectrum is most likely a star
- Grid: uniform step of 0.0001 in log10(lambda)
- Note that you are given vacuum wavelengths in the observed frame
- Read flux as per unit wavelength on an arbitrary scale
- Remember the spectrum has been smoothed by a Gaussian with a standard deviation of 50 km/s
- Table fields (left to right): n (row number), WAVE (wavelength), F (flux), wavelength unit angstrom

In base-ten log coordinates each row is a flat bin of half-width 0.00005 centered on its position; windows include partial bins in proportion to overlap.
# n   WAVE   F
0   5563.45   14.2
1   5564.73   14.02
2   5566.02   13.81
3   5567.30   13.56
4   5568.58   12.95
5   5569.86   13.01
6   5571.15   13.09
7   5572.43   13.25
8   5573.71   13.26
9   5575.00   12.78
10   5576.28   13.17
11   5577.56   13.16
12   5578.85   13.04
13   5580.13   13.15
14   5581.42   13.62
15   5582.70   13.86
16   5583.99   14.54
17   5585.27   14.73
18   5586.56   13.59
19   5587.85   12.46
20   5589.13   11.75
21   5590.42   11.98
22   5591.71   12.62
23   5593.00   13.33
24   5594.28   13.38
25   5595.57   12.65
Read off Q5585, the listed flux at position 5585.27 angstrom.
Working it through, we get 14.73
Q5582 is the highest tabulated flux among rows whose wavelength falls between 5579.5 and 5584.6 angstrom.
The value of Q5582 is 14.54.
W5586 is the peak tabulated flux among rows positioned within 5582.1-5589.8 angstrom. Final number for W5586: 14.73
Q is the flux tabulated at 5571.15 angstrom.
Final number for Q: 13.09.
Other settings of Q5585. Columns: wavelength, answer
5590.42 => 11.98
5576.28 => 13.17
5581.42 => 13.62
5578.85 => 13.04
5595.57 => 12.65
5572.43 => 13.25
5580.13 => 13.15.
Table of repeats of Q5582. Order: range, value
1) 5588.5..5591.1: 11.98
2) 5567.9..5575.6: 13.26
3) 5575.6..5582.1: 13.62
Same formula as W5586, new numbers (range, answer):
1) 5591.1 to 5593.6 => 13.33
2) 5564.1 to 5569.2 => 14.02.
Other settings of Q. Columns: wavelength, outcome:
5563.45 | 14.2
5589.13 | 11.75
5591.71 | 12.62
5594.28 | 13.38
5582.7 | 13.86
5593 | 13.33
